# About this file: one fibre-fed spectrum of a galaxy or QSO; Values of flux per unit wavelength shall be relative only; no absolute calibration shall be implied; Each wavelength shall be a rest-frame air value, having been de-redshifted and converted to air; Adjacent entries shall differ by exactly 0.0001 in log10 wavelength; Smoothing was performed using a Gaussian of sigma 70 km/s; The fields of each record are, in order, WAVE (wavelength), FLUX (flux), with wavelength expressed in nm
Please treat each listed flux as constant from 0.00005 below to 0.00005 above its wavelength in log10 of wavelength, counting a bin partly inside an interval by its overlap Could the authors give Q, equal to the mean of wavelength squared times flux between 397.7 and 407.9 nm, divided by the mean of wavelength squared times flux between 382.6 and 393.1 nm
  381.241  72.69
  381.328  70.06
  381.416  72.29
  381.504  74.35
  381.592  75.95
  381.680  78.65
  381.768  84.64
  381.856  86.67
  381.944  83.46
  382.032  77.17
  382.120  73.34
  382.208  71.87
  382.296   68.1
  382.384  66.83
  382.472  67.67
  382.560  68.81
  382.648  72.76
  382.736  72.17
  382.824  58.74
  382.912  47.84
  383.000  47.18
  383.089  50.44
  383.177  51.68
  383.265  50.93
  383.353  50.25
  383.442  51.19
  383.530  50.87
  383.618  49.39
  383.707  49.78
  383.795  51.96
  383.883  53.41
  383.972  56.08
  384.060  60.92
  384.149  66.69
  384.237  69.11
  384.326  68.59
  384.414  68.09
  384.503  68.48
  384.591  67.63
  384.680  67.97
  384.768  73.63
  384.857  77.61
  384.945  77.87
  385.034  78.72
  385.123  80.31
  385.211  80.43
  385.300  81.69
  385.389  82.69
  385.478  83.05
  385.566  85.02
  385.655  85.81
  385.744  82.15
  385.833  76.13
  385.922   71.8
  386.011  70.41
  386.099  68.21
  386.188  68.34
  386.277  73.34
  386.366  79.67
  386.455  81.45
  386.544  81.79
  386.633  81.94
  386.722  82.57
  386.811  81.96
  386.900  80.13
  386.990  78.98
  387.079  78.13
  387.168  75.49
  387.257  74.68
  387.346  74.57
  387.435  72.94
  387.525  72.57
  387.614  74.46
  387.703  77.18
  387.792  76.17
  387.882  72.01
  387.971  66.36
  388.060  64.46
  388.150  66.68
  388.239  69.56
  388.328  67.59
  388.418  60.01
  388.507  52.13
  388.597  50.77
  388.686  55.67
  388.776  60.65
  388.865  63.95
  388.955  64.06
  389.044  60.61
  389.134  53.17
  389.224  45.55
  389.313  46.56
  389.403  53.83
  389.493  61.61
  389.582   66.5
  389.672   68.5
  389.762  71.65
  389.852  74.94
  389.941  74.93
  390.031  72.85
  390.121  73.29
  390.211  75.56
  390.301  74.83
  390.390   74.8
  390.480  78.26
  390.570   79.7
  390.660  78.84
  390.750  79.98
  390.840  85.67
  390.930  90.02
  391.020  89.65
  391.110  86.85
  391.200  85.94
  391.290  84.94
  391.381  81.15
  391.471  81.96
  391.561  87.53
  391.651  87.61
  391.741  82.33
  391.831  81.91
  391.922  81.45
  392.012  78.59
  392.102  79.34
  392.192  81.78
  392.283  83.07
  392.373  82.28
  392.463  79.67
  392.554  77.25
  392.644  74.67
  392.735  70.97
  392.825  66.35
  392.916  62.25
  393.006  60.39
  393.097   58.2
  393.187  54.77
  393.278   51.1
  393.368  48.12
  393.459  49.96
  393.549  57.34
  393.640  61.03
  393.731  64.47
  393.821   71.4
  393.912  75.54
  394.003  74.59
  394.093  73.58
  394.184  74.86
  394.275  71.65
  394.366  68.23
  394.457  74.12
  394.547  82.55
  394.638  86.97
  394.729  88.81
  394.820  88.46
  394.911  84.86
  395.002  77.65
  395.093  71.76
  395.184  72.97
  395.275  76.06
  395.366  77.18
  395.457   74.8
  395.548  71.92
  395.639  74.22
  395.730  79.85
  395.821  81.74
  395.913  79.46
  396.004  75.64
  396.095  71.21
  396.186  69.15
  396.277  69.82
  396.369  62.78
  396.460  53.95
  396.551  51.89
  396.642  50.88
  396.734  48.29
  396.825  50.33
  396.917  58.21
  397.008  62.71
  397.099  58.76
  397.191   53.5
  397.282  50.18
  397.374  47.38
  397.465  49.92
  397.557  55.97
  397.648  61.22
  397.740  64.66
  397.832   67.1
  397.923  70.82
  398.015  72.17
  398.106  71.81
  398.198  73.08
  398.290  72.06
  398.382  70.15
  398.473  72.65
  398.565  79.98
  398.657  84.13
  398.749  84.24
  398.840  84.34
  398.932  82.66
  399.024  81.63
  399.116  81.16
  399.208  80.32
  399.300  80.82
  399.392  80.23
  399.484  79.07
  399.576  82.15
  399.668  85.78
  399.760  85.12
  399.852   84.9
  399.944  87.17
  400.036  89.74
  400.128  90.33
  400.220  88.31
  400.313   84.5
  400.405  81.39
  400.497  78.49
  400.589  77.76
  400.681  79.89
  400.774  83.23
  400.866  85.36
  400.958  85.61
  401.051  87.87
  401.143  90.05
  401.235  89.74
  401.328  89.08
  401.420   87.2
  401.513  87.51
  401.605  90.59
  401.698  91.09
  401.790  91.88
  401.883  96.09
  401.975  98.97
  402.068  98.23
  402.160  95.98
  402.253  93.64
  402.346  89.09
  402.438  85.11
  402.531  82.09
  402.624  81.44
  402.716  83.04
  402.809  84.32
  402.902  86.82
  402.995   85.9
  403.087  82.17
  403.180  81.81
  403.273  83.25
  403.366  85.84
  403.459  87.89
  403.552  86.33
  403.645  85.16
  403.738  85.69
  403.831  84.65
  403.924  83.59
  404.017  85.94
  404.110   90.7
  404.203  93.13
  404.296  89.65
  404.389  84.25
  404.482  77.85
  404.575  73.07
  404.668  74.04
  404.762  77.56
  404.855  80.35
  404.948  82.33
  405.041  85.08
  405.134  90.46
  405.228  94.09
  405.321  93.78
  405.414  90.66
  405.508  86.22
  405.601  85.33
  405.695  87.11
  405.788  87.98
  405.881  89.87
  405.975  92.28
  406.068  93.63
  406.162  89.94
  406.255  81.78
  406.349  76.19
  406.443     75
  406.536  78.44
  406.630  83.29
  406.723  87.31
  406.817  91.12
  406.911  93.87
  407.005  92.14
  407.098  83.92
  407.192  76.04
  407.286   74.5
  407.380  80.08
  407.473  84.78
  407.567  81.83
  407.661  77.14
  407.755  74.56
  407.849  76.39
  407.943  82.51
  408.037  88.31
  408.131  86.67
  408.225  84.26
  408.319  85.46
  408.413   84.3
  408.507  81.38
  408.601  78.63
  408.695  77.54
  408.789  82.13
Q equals 1.28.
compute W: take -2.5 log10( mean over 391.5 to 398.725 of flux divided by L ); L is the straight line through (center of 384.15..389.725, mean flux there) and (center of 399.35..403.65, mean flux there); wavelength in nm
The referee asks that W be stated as 0.14 mag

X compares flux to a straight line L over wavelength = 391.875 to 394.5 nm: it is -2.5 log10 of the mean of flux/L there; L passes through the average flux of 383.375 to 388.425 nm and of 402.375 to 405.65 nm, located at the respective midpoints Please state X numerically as 0.116 mag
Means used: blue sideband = 71.7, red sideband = 84.9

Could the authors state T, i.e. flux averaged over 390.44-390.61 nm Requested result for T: 78.9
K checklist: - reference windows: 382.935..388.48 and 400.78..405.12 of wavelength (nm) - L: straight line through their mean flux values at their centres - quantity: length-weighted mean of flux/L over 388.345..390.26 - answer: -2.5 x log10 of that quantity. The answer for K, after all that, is 0.18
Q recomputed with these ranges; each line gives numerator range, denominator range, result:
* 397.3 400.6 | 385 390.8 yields 1.13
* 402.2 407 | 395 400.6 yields 1.22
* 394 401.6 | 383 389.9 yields 1.17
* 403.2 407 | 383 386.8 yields 1.37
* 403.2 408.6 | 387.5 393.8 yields 1.29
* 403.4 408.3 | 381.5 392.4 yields 1.30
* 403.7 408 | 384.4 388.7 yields 1.26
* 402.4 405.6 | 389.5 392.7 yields 1.14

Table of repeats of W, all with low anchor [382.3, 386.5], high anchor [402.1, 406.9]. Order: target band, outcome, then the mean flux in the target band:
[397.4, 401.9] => 0.012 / 80.4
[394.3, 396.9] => 0.082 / 71.8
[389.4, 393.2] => -0.044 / 76.6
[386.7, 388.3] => -0.061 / 74.2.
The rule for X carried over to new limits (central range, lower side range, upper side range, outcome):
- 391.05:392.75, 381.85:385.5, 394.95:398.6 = -0.23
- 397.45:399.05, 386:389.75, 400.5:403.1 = 0.15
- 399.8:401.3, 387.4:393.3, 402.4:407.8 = -0.06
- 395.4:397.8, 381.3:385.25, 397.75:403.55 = 0.26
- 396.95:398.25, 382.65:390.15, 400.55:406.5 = 0.29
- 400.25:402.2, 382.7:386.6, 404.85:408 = -0.10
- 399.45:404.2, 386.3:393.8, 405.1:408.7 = -0.08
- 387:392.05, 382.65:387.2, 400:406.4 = 0.02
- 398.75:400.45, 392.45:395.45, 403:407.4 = -0.08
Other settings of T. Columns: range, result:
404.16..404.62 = 83.6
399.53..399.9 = 84.5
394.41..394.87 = 84.2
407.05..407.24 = 80.2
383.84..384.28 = 61.2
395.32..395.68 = 74.6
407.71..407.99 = 77.8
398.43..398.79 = 80.1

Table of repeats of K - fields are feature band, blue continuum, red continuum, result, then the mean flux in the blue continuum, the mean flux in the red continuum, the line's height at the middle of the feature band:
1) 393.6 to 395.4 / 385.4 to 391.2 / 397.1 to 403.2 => 0.01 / 72.4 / 80.6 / 76.7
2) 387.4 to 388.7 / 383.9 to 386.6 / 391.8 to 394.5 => 0.09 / 74.3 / 69.5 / 72.6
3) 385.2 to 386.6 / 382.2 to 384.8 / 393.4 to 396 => -0.23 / 60.4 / 74.4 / 63.4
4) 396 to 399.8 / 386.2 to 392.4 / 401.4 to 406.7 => 0.18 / 73.7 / 86.4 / 81.1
